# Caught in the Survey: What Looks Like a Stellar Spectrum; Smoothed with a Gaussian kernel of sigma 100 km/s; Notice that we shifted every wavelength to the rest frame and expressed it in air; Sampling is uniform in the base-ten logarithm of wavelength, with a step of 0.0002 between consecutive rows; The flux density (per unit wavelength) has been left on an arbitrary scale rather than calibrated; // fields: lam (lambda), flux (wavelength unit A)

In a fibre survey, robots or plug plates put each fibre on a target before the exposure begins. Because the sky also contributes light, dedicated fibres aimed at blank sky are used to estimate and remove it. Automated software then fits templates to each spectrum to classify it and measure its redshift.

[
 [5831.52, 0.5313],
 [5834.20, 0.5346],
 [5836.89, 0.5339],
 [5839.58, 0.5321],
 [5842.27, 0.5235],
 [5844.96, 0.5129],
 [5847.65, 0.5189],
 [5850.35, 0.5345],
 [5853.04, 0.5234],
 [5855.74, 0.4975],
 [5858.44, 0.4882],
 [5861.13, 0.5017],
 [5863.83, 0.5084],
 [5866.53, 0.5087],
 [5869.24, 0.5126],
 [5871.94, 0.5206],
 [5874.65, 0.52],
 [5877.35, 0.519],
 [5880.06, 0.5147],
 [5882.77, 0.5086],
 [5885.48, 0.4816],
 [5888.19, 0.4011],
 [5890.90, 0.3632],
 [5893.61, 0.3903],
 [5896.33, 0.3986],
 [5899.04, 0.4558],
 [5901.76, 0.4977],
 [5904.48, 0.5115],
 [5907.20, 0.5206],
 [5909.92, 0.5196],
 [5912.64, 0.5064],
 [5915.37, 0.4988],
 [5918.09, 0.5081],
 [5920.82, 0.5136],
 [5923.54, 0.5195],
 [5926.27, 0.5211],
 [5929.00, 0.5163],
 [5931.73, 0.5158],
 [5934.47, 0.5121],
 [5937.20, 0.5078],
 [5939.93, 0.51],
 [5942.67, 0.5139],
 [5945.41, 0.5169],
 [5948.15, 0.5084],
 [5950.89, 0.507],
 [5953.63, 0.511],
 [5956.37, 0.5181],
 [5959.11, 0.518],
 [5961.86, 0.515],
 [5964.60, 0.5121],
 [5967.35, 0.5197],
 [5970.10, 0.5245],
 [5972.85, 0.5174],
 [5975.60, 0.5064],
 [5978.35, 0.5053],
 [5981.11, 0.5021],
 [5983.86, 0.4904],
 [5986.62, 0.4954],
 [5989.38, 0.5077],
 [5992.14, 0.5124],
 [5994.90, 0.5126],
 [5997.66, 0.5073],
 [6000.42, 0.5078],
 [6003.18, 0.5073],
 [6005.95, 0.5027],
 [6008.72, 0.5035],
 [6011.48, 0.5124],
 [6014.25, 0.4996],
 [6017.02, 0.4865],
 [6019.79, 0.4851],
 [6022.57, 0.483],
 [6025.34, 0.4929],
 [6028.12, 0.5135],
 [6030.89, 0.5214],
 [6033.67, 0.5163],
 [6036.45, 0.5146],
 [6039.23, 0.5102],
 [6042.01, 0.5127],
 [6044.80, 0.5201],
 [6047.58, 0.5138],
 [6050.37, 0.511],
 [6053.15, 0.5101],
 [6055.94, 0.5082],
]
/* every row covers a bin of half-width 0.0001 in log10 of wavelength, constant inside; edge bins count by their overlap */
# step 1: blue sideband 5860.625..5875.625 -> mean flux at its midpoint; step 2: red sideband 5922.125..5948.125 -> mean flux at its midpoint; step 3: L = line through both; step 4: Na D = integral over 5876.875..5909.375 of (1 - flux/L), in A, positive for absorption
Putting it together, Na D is 3.1 A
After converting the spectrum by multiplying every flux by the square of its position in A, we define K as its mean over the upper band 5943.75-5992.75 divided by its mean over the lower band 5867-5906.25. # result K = 1.11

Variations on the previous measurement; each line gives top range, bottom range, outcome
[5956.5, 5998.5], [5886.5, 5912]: 1.16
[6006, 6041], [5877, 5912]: 1.13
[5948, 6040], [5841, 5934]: 1.06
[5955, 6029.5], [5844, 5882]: 1.03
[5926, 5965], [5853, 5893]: 1.08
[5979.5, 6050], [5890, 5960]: 1.05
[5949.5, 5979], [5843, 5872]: 1.04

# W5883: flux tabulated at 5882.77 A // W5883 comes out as 0.5086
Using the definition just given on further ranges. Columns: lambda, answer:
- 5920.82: 0.5136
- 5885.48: 0.4816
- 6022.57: 0.483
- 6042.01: 0.5127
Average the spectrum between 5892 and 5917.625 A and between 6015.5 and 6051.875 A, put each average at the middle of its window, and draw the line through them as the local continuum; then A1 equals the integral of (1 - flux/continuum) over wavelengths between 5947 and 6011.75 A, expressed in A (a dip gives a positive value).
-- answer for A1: -2.0 A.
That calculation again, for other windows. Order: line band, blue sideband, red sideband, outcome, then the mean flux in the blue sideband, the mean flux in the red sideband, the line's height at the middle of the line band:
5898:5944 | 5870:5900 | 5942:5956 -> -1.8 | 0.462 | 0.512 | 0.49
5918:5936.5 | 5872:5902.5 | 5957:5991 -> -1.2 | 0.461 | 0.51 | 0.483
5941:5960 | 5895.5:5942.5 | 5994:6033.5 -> -0.4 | 0.503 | 0.503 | 0.503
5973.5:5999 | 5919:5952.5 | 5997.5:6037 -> 0.1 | 0.513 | 0.503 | 0.507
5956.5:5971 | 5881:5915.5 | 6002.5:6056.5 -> -1.0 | 0.465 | 0.506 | 0.486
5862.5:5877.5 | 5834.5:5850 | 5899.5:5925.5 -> 0.1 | 0.525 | 0.509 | 0.519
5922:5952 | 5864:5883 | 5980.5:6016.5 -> -0.2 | 0.515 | 0.504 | 0.509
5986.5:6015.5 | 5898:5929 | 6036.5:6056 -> 0.2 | 0.508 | 0.513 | 0.511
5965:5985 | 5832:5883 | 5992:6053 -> 0.0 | 0.517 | 0.507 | 0.51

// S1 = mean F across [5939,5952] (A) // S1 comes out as 0.511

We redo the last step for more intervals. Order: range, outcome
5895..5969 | 0.507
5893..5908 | 0.464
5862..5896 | 0.477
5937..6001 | 0.51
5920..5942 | 0.515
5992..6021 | 0.503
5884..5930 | 0.478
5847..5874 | 0.511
